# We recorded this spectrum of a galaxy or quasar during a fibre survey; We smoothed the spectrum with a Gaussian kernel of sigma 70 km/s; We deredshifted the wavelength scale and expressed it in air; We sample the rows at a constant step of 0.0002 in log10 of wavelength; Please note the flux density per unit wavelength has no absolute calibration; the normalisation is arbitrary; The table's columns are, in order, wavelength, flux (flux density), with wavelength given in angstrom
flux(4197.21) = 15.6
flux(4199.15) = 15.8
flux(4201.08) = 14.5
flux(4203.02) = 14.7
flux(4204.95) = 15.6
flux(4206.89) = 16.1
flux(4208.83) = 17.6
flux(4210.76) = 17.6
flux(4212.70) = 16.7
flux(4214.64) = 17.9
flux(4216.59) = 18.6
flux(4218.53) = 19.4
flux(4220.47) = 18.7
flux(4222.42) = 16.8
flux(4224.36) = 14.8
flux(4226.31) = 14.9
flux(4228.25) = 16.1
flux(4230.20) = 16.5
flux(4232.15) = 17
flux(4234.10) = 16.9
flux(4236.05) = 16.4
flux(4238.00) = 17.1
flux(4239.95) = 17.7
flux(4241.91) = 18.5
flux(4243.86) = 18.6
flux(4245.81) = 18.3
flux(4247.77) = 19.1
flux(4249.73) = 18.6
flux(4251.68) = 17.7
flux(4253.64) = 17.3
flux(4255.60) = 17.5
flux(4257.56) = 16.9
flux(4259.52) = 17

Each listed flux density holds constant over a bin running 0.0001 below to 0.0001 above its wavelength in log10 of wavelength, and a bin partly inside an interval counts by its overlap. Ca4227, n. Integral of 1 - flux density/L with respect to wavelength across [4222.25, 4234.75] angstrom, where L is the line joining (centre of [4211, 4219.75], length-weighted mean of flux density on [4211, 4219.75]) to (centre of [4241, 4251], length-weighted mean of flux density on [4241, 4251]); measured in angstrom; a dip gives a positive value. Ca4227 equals 1.5 angstrom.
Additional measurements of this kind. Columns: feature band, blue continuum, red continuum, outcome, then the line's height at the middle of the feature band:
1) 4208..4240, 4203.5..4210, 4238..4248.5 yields 0.3 angstrom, 17.3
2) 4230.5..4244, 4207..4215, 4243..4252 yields 0.6 angstrom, 18.2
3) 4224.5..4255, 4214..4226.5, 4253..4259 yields 0.0 angstrom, 17.3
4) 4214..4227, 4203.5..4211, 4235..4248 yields -0.2 angstrom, 17.1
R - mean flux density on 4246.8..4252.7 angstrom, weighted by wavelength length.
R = 18.5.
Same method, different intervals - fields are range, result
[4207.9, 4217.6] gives 17.7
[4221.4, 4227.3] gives 15.5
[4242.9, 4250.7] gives 18.6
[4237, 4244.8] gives 18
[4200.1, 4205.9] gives 14.9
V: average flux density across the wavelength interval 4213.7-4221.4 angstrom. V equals 18.6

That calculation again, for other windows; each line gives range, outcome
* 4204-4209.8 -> 16.4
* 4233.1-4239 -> 16.8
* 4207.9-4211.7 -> 17.6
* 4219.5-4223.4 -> 17.7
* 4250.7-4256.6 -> 17.5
